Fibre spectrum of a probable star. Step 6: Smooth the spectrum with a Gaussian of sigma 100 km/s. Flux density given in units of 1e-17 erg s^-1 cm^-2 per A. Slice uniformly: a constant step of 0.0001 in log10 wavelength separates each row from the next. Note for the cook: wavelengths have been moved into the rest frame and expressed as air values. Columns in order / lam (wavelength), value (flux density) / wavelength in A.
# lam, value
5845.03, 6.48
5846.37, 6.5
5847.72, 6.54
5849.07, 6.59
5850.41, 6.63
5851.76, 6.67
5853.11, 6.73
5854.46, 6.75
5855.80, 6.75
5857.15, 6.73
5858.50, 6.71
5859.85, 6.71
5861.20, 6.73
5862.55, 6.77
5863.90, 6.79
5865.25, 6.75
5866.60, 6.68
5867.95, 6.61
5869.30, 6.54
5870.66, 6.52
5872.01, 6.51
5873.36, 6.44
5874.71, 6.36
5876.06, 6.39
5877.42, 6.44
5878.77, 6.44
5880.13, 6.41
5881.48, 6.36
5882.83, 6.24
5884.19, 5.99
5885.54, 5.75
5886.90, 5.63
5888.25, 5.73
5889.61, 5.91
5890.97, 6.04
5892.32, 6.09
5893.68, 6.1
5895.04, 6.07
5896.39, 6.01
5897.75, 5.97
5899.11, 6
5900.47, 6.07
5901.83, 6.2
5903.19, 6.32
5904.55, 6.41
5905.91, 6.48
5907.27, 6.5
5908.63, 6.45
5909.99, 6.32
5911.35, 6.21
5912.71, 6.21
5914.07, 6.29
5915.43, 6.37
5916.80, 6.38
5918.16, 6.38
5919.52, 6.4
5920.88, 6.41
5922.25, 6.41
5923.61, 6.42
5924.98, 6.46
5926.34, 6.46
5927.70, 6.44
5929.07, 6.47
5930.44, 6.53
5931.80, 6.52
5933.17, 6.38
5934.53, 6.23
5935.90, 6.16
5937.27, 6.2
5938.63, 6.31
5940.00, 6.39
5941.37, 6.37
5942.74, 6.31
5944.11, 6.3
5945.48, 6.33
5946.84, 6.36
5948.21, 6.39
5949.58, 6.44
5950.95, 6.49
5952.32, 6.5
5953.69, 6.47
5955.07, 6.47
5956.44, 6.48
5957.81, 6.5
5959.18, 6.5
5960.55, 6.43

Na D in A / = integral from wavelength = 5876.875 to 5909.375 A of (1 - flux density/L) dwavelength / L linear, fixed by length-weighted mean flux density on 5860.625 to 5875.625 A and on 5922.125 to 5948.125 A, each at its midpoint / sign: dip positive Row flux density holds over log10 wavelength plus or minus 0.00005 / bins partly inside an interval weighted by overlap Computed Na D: 1.8 A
